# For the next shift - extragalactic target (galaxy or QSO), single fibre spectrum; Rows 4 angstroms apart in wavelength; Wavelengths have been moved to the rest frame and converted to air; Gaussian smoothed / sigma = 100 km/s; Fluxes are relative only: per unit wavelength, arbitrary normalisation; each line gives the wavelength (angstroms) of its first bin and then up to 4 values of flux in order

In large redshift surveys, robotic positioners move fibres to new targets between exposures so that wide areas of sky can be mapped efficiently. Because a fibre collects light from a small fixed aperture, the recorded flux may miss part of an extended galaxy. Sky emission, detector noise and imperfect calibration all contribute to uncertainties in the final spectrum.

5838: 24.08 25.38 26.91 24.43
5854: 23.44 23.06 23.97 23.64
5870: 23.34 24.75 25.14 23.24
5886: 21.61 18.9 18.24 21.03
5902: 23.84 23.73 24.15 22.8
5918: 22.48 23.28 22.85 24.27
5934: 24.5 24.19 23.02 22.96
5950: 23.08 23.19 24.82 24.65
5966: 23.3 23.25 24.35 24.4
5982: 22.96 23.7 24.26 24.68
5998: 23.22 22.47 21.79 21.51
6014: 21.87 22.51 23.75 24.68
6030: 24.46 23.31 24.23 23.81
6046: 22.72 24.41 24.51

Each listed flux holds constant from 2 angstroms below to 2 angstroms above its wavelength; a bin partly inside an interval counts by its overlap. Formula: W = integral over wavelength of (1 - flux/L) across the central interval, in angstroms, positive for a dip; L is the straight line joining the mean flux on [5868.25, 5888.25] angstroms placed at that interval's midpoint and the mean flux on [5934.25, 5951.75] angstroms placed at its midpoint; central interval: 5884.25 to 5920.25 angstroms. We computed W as 2.5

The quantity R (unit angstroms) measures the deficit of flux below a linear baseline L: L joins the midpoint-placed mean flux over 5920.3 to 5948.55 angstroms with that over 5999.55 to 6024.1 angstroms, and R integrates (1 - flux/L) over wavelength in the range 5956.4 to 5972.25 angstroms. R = -0.6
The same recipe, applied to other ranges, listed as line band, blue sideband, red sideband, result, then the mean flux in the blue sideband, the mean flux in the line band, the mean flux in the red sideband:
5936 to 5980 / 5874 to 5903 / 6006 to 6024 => -3.2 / 21.9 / 23.7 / 22.3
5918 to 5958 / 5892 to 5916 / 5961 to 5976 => -0.7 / 22.3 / 23.5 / 23.8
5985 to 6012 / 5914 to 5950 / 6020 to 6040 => 0.9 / 23.4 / 23.1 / 24.1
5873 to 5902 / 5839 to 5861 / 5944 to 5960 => 2.8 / 24.6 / 21.9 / 23.5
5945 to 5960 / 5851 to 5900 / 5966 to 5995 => 0.0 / 22.6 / 23.5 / 23.9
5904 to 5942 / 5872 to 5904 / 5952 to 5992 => -1.2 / 22.1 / 23.6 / 23.9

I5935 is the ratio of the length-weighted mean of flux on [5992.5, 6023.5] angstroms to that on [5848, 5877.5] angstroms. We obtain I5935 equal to 0.95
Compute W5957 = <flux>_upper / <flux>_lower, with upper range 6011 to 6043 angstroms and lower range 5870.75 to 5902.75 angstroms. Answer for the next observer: 1.1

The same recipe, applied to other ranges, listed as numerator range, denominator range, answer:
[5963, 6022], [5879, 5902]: 1.10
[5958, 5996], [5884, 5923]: 1.09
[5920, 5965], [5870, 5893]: 1.05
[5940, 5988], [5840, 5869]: 0.97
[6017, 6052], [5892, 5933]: 1.05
